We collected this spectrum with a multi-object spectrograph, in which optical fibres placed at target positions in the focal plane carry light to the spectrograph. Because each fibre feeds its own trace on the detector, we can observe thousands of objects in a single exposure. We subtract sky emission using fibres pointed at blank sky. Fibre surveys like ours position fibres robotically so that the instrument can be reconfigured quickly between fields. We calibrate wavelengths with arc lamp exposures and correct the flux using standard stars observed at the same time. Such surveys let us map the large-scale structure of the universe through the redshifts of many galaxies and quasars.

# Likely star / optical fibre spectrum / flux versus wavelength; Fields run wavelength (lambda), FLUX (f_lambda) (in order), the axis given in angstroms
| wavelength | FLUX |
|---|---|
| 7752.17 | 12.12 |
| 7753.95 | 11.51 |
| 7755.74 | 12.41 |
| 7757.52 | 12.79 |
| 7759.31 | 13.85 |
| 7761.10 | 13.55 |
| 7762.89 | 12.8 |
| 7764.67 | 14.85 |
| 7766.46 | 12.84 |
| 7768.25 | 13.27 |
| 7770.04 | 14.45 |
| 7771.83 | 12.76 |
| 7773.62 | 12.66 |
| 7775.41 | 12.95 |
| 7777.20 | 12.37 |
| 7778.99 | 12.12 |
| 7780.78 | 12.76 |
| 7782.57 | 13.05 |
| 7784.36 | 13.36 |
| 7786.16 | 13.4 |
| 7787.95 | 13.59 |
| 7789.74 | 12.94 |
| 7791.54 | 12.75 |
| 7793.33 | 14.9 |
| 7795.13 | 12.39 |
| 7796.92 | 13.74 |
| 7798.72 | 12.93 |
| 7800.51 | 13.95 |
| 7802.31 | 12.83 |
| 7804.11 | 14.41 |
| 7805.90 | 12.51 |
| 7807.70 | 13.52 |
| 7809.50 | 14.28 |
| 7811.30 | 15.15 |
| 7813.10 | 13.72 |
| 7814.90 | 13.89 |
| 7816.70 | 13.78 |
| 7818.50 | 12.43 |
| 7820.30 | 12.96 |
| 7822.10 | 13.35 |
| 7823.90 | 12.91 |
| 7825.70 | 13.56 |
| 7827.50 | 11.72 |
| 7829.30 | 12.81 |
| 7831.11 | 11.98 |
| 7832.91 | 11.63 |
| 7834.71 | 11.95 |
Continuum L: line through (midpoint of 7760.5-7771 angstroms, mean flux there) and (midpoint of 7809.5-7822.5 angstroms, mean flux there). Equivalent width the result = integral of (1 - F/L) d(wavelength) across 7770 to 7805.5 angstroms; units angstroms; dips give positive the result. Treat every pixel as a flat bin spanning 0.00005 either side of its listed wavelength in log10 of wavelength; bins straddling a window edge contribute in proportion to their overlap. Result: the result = 1.2 angstroms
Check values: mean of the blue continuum 13.6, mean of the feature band 13.2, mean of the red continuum 13.7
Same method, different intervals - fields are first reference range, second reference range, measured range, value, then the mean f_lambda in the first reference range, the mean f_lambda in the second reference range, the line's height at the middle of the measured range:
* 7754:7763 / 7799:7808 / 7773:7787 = 0.4 angstroms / 12.9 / 13.4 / 13.2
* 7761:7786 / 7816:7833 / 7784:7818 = -1.7 angstroms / 13.1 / 12.8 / 12.9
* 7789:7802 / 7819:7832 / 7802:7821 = -0.9 angstroms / 13.3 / 12.7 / 13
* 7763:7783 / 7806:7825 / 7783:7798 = -0.1 angstroms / 13.1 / 13.5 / 13.3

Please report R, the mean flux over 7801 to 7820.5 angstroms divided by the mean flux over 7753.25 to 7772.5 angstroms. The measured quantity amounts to 1.0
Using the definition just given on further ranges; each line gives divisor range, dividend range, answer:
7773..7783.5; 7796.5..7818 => 1.08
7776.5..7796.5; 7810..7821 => 1.05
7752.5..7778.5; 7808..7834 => 1.01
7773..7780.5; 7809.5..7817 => 1.13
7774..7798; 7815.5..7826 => 1.01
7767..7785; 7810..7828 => 1.03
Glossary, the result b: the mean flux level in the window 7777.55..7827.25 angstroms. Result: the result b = 13.3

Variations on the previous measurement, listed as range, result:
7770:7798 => 13.1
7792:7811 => 13.6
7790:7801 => 13.4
